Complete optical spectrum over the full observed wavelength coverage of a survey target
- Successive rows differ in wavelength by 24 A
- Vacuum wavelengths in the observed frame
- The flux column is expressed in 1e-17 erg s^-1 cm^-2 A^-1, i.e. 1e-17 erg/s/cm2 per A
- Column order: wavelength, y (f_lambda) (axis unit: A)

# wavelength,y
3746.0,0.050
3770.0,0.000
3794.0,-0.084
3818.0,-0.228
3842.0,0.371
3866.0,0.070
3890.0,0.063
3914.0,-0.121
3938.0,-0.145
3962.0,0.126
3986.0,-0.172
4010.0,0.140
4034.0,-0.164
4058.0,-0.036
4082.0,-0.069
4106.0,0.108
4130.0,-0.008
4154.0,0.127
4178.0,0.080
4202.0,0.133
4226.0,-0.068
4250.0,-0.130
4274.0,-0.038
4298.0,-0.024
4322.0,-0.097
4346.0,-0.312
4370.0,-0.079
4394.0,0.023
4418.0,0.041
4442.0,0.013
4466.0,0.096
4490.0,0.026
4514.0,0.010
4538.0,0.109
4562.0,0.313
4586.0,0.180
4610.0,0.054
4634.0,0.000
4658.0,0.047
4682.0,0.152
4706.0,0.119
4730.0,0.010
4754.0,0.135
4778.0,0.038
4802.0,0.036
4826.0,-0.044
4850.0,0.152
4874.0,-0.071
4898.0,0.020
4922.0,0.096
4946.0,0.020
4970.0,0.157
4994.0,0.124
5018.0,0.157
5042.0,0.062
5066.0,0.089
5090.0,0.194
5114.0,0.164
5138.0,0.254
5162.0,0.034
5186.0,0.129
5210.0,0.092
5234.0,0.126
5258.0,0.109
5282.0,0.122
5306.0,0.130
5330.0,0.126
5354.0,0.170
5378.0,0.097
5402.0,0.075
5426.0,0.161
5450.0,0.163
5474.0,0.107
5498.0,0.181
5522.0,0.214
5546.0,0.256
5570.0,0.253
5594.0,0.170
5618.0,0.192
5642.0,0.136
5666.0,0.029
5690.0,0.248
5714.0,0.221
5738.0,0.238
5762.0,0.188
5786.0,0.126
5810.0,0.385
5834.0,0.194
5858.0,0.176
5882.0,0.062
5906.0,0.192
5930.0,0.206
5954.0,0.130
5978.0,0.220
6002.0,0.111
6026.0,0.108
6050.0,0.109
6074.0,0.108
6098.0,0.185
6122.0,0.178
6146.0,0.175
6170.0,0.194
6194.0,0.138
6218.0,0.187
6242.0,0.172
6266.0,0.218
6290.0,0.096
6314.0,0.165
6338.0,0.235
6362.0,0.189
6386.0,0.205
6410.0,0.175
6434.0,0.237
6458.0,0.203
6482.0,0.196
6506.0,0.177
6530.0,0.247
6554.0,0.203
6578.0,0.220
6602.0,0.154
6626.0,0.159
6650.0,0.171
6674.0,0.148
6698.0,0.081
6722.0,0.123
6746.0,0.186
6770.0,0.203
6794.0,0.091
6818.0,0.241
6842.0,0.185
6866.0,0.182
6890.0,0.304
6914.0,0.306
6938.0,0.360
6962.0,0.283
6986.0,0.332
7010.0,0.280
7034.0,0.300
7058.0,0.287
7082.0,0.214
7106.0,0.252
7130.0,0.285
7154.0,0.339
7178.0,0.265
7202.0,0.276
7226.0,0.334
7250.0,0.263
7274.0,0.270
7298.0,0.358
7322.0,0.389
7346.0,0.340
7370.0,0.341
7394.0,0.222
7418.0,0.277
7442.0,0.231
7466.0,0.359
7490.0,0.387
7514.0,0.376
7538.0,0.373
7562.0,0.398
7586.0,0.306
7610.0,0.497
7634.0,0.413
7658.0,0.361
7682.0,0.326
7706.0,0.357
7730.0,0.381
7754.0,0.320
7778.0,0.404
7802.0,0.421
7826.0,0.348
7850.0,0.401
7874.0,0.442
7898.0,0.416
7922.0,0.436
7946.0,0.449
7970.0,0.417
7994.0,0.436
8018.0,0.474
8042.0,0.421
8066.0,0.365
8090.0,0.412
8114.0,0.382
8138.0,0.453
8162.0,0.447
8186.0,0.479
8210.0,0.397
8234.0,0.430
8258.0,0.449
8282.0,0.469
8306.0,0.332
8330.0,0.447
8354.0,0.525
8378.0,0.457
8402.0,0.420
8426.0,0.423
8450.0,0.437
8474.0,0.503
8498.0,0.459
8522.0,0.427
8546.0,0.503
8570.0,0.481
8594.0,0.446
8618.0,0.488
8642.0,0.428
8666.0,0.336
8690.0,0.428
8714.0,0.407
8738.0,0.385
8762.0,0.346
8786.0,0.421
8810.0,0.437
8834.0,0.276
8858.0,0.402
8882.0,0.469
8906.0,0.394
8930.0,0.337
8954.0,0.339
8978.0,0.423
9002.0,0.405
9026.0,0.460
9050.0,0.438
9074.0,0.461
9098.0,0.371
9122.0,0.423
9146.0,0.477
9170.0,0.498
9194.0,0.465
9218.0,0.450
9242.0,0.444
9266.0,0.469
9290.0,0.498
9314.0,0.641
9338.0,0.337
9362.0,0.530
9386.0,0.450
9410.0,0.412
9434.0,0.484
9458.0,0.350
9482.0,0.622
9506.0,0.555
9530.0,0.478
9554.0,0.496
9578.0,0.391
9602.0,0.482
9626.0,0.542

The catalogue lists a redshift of 0.727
